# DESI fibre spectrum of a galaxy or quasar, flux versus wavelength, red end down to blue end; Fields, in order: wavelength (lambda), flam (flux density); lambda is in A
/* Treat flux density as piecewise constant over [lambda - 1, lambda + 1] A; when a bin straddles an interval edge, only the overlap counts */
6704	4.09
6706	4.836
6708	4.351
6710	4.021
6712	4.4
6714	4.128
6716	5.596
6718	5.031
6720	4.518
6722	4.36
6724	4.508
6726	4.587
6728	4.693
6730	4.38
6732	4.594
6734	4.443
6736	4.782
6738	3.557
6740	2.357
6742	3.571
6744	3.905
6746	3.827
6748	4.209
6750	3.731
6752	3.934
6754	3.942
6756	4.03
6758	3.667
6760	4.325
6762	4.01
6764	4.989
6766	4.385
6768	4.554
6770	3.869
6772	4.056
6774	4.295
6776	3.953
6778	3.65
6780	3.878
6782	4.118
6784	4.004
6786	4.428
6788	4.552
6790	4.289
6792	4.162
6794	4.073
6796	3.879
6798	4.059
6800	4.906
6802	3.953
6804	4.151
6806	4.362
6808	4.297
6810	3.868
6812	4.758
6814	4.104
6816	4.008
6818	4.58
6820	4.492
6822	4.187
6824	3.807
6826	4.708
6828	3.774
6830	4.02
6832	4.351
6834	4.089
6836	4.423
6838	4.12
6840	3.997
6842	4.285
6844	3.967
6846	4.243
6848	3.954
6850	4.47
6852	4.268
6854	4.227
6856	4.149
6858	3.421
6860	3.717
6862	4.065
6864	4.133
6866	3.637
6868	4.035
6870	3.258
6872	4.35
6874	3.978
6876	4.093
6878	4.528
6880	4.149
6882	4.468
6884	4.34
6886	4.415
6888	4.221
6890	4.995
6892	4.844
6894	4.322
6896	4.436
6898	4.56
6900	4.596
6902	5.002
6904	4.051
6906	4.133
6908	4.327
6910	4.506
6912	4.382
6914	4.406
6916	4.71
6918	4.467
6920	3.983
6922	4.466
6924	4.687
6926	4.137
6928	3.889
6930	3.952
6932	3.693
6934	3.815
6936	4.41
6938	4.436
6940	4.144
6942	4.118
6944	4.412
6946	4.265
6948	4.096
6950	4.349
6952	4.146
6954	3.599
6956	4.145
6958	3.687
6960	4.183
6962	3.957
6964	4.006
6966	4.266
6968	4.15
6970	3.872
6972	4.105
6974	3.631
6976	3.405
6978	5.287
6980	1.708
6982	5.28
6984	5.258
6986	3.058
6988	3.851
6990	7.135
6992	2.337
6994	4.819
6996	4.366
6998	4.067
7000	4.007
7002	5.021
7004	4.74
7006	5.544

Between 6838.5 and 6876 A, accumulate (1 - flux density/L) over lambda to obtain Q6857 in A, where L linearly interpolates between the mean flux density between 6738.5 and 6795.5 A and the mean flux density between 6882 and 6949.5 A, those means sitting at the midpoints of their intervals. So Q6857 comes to 1.8 A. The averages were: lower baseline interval 4.02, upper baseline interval 4.34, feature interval 4.01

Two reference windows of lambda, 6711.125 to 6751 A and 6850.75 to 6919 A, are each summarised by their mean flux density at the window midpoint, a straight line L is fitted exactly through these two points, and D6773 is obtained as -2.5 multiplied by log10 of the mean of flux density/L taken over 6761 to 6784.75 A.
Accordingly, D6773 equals 0.03 mag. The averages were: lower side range 4.26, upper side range 4.27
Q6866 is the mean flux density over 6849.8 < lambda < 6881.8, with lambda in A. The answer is 4.03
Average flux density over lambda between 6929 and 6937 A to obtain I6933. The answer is 3.97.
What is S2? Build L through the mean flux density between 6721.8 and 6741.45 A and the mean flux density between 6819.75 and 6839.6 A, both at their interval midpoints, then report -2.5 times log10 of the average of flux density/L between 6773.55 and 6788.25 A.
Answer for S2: 0.03 mag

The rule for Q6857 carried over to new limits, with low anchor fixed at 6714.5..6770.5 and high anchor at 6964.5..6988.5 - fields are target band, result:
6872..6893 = -1.61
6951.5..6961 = 0.17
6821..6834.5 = 0.02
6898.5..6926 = -2.53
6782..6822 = -0.82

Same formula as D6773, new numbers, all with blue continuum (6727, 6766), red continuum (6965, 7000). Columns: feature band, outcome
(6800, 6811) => -0.03 mag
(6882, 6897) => -0.10 mag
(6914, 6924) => -0.08 mag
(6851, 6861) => 0.04 mag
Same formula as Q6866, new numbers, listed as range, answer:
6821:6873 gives 4.06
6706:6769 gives 4.25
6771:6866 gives 4.15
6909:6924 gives 4.44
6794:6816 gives 4.22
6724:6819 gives 4.15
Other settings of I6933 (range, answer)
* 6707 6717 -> 4.5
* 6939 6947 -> 4.23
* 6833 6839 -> 4.21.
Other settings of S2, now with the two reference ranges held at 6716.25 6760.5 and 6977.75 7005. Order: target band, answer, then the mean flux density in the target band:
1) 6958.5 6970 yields 0.06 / 4.07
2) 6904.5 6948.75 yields 0.01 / 4.25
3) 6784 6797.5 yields 0.00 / 4.21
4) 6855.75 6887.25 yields 0.05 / 4.04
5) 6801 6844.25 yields 0.00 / 4.2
